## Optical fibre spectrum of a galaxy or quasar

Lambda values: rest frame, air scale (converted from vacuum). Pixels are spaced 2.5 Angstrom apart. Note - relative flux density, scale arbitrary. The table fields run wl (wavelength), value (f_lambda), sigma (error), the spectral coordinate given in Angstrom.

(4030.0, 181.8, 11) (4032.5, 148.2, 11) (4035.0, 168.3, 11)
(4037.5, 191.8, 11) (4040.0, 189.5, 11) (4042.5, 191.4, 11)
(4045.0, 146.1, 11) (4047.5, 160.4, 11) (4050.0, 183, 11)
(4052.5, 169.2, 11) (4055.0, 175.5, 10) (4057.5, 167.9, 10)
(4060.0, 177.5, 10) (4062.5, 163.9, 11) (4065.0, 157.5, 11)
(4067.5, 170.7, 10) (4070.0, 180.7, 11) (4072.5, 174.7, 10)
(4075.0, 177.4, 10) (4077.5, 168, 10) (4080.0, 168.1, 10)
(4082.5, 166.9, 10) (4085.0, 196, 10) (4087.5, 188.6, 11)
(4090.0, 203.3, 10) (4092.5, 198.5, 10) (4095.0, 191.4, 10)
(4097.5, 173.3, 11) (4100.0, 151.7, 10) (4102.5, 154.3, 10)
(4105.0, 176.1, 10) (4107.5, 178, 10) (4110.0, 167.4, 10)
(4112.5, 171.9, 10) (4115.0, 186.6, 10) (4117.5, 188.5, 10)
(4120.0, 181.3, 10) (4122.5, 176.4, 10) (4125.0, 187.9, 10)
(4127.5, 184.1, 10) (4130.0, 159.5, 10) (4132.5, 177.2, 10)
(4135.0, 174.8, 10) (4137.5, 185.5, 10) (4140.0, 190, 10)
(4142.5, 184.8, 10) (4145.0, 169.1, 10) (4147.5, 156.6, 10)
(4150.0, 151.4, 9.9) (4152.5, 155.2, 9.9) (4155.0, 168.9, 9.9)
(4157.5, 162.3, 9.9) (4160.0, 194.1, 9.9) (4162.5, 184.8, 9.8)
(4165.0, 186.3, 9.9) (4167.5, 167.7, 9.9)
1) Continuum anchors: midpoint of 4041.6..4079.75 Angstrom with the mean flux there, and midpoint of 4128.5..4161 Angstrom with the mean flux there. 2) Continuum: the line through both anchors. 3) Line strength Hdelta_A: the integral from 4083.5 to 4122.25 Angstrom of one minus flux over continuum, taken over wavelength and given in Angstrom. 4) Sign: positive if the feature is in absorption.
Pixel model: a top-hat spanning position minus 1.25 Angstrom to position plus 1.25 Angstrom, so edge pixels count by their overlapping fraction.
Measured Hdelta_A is -2.1 Angstrom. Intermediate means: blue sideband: 171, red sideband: 171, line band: 180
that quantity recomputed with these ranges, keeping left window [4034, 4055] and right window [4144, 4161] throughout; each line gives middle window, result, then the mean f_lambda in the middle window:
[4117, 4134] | -1.2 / 179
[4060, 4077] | 0.2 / 171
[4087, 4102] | -1.1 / 183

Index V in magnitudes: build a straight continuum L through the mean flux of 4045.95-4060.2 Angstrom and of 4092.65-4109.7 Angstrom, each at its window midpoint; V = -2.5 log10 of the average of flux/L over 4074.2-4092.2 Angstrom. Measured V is -0.06 mag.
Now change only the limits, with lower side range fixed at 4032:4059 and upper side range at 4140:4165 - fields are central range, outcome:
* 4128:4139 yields -0.02 mag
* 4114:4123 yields -0.07 mag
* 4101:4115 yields 0.01 mag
